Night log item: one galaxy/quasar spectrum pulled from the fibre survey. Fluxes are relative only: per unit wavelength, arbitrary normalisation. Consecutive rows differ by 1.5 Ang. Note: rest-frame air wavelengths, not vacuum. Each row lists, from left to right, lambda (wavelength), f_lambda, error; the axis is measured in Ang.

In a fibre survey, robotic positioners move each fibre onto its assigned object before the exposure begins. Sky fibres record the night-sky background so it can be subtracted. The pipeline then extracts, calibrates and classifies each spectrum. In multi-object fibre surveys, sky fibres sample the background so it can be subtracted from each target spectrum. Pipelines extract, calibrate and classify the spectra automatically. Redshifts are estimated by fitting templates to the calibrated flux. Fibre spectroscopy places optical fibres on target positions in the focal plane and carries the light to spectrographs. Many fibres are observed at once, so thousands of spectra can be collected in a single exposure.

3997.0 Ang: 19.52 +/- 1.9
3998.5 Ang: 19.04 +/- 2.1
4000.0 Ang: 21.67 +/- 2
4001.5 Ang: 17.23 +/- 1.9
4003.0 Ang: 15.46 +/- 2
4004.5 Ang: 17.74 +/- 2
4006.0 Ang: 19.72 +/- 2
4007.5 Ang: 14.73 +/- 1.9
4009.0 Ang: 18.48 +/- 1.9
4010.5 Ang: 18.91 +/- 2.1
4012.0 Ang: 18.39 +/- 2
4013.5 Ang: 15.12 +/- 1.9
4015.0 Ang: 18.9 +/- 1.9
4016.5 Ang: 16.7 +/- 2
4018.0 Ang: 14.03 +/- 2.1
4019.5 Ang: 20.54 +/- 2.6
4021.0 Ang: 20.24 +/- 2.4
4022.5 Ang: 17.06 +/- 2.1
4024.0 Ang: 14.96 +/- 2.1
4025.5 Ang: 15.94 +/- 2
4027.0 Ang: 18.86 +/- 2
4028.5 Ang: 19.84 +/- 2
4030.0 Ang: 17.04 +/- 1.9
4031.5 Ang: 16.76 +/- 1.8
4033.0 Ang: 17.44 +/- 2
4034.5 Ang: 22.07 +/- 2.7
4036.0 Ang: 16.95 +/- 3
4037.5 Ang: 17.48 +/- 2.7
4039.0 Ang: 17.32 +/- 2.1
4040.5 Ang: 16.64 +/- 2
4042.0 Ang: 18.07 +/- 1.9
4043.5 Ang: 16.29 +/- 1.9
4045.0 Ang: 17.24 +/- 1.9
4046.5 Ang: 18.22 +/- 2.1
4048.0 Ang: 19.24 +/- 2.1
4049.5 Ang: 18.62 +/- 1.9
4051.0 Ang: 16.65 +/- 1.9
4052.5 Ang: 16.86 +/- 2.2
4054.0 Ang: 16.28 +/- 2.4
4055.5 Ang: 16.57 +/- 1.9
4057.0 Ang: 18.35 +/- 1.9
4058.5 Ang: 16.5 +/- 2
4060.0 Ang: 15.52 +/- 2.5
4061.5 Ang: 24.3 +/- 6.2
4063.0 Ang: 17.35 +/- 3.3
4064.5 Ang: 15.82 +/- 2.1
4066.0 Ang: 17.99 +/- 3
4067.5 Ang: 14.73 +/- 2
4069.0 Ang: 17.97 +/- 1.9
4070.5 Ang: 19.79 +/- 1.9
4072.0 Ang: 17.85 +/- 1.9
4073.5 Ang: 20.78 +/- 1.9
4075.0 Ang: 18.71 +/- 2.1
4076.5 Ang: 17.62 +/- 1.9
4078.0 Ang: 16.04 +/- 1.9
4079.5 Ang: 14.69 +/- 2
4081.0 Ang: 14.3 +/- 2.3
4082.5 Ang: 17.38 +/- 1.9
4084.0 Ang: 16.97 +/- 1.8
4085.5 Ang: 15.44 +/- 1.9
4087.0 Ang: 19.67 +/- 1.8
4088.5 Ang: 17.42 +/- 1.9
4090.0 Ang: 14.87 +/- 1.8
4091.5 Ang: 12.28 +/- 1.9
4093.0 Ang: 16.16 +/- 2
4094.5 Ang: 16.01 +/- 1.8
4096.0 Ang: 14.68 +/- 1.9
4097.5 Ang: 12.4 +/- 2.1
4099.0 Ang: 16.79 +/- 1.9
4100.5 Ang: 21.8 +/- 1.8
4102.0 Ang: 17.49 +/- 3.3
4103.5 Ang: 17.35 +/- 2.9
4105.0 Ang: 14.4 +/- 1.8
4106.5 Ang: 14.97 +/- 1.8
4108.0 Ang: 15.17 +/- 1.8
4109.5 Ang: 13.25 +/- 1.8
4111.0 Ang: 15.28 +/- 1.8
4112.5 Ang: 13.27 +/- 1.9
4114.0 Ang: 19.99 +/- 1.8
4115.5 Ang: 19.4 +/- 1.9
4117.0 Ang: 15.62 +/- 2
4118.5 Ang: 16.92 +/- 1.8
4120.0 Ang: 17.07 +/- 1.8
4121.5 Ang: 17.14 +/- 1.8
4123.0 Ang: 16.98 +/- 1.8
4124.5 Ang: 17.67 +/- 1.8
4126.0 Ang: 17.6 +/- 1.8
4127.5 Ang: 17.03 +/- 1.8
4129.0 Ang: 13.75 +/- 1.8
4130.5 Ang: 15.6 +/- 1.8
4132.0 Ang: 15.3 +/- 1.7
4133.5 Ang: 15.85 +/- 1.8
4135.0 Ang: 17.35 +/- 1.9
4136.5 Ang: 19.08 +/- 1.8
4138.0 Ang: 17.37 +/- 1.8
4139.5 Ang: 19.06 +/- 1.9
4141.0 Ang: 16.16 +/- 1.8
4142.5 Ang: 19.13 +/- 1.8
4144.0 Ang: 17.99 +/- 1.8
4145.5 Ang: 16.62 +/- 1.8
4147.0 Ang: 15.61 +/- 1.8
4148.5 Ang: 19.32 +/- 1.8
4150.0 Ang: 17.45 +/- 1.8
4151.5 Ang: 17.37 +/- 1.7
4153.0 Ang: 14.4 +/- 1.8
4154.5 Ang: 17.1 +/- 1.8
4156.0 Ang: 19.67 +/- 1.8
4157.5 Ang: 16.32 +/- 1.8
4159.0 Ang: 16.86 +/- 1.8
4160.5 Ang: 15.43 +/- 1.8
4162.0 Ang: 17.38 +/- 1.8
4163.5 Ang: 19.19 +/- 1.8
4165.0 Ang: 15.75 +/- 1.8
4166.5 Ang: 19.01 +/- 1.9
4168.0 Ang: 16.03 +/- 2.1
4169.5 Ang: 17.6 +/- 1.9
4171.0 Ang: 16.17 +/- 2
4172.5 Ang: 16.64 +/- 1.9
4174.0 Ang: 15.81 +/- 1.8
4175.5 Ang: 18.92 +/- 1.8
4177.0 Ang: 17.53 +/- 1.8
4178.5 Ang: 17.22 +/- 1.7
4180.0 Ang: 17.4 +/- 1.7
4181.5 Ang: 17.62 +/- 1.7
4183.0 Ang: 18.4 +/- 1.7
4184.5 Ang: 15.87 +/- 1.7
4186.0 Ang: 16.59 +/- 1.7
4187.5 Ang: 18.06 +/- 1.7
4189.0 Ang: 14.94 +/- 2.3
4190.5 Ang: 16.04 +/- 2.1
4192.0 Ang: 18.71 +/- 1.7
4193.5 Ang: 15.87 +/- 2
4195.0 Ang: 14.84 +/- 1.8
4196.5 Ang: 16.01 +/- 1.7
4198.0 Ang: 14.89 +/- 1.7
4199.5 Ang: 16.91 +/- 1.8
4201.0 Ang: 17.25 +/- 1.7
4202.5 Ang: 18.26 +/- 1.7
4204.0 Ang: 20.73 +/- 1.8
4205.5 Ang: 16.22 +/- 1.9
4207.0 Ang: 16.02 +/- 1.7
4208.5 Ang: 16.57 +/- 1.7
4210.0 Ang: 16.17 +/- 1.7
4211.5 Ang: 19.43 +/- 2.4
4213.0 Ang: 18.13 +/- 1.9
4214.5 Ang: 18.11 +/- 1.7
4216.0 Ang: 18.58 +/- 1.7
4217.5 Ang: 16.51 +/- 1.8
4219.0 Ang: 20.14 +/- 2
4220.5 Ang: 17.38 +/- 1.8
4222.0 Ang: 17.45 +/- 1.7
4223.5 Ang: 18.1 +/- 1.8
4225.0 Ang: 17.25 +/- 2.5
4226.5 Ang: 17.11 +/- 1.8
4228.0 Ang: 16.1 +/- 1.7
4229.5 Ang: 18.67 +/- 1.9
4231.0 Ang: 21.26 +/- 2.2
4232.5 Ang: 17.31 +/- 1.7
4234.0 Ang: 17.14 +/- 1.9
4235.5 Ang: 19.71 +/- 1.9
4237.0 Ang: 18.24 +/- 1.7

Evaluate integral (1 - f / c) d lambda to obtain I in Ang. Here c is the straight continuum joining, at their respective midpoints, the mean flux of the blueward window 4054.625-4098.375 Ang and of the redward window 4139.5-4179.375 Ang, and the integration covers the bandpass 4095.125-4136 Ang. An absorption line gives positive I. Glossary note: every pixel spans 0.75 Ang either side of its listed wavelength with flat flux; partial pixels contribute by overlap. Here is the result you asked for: 1.7 Ang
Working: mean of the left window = 16.8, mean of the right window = 17.2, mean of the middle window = 16.3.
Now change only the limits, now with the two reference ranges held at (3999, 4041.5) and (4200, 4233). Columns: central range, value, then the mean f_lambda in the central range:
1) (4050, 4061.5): 0.3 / 17.2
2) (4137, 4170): 0.9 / 17.3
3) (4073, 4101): 2.1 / 16.4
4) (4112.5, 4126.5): 0.3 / 17.4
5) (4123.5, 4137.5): 0.9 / 16.6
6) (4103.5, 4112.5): 1.5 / 14.7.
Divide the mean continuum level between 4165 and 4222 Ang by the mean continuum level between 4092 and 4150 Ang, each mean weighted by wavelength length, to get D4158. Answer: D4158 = 1.03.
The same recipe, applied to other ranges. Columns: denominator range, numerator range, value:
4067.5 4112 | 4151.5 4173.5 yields 1.03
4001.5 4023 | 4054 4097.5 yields 0.96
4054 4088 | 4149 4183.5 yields 0.99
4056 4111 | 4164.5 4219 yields 1.02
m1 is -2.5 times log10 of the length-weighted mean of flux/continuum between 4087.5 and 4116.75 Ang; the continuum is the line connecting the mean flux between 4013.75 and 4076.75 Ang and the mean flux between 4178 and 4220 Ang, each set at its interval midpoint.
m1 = 0.10 mag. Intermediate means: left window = 17.7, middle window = 16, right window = 17.2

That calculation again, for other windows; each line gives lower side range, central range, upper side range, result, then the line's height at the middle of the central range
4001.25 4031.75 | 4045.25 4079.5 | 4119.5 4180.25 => -0.02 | 17.3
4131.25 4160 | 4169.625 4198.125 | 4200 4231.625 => 0.05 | 17.6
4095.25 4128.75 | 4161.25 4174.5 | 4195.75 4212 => -0.02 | 16.8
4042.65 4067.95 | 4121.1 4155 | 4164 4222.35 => 0.02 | 17.3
